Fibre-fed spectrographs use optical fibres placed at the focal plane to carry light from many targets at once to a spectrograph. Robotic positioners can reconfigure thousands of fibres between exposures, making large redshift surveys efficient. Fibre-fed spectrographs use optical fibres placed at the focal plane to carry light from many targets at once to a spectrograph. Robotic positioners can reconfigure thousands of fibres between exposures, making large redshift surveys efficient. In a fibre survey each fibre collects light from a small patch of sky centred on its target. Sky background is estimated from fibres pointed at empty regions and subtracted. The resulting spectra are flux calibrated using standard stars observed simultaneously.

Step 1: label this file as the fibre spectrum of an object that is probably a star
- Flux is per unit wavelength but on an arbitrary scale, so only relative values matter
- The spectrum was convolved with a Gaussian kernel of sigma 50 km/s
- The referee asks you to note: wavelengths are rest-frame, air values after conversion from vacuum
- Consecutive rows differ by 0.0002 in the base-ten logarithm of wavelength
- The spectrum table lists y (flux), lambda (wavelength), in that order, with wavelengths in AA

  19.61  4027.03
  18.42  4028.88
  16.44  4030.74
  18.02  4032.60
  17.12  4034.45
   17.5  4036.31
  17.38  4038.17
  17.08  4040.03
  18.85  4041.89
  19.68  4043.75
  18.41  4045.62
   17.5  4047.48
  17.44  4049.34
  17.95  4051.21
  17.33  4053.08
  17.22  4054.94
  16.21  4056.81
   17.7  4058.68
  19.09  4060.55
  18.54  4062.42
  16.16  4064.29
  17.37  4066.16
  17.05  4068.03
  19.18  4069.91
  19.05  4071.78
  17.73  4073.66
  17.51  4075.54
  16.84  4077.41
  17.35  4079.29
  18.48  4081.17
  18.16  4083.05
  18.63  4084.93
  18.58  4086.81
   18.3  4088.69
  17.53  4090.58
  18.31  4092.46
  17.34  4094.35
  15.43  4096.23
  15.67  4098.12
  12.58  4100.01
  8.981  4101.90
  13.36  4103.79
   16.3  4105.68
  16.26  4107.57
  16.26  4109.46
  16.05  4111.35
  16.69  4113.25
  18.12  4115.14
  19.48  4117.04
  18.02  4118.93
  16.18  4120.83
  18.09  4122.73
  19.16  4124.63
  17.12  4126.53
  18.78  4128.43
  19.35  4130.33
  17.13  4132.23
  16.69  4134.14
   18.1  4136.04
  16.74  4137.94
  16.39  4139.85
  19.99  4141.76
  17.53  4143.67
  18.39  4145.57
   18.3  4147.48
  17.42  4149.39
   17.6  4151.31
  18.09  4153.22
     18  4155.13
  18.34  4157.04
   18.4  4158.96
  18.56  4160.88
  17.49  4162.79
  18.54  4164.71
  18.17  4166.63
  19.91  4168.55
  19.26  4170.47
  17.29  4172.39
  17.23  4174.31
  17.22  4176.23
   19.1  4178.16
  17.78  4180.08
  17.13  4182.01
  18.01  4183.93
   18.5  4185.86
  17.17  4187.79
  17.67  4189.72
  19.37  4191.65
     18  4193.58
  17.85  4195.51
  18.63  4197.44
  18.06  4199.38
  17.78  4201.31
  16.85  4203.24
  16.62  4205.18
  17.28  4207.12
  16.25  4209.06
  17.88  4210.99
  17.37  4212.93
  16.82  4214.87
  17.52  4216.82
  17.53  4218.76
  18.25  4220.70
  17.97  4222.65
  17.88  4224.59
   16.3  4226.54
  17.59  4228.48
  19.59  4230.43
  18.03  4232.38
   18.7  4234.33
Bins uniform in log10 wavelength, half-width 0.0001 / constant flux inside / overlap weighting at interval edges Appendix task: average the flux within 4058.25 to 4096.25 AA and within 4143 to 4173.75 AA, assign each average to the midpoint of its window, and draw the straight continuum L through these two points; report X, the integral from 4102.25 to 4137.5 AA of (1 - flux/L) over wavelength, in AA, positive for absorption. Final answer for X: 1.8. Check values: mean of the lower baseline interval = 17.9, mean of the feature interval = 17.1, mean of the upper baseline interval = 18.2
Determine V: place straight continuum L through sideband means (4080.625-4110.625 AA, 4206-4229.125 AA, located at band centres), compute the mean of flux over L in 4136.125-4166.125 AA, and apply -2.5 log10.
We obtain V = -0.08 mag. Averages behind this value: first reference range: 16.2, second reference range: 17.4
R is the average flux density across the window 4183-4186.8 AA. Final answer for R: 18.2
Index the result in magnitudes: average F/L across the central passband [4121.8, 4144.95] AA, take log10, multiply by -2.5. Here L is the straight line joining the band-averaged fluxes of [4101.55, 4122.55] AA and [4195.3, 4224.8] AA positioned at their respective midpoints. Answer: -0.089 mag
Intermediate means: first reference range 16.3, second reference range 17.5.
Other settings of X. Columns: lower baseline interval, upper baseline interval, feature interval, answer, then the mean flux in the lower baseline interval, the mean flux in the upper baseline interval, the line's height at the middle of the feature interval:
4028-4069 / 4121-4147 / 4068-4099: 0.0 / 17.7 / 17.9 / 17.8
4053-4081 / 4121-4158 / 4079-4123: 2.8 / 17.7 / 17.9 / 17.8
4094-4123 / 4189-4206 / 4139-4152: -1.0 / 15.8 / 17.9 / 16.7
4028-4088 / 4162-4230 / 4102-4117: 1.6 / 17.8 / 17.8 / 17.8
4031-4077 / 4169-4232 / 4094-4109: 2.8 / 17.8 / 17.8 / 17.8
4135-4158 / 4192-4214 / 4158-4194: -0.9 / 17.9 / 17.6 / 17.7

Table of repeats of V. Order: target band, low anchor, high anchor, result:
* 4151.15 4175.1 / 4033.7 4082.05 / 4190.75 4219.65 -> -0.04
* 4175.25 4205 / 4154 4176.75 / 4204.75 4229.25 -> -0.01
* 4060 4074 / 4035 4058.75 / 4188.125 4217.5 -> -0.02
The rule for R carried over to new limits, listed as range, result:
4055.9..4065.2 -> 17.5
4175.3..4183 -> 17.8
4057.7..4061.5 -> 18.4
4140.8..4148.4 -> 18.6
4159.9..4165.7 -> 18.2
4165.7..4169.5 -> 19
